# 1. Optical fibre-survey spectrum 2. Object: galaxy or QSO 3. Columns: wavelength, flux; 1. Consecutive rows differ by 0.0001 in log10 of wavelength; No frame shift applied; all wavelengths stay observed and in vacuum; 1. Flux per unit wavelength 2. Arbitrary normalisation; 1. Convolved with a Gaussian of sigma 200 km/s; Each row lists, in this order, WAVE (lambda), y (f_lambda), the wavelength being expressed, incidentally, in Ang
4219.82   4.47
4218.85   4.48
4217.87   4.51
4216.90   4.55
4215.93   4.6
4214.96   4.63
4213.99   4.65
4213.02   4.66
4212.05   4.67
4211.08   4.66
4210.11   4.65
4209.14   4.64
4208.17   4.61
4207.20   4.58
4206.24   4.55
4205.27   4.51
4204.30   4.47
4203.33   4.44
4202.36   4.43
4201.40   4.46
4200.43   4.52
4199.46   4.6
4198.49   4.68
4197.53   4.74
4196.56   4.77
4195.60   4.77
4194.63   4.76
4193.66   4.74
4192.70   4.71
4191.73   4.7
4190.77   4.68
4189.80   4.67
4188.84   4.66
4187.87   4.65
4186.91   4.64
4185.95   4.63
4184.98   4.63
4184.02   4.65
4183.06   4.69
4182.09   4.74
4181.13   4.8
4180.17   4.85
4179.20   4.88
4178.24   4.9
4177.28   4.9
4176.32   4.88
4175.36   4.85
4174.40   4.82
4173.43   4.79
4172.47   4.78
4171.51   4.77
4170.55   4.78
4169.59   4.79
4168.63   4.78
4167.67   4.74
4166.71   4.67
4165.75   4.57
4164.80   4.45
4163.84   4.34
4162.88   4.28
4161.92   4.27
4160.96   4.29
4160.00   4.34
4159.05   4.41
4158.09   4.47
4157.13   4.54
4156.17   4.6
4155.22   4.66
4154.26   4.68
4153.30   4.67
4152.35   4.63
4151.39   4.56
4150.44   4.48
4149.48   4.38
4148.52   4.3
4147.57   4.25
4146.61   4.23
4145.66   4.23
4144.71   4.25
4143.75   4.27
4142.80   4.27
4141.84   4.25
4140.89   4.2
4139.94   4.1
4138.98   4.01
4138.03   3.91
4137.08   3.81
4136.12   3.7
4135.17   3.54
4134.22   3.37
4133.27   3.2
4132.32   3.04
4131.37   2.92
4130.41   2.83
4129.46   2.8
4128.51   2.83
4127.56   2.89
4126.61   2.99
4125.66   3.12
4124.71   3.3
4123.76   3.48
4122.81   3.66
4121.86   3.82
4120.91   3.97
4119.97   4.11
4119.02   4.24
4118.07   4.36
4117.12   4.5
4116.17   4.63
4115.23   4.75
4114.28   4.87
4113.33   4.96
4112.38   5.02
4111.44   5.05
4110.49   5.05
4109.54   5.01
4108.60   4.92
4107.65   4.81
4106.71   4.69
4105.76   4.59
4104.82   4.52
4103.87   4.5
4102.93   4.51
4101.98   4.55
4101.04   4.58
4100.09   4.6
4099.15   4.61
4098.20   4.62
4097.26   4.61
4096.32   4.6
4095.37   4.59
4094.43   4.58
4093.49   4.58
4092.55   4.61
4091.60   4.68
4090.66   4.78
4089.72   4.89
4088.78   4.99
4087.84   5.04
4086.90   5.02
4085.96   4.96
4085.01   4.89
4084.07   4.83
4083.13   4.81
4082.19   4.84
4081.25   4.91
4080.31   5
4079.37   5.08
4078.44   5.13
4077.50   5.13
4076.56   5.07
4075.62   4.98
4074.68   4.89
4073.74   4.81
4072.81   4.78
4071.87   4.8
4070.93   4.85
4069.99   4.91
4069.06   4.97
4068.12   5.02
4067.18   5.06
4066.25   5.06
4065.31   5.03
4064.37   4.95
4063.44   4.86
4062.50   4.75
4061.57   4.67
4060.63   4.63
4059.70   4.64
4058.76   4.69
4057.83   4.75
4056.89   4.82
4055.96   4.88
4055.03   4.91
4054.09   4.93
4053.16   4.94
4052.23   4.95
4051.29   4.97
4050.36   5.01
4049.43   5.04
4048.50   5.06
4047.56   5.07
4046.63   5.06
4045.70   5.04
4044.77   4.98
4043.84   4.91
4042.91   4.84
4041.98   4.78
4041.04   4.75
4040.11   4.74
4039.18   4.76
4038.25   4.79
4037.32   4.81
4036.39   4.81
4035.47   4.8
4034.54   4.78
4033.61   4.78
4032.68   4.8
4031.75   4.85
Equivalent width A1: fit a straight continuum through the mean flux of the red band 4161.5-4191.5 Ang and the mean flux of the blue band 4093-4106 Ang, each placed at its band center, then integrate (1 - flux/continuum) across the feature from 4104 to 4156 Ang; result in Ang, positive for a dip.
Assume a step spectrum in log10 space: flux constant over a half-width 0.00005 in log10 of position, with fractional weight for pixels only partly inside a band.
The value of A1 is 5.8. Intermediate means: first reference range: 4.58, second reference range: 4.7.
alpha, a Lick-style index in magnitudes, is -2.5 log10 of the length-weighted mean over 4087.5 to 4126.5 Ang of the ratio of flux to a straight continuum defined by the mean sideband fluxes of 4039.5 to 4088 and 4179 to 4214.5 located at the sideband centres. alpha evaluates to 0.08 mag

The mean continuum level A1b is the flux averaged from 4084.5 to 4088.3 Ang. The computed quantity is 4.97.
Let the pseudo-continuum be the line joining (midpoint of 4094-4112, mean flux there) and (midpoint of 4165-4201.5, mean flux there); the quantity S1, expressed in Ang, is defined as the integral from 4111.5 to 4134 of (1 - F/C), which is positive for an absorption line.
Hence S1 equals 4.4 Ang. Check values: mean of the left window 4.69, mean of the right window 4.73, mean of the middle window 3.77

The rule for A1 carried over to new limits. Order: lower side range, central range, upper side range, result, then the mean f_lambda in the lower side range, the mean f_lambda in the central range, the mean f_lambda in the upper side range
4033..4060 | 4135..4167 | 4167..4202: 3.01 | 4.87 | 4.32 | 4.73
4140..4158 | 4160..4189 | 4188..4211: -1.02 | 4.41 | 4.68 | 4.62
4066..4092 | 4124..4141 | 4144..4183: 4.92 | 4.94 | 3.35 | 4.59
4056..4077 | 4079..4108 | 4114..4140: -2.78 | 4.86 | 4.74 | 3.65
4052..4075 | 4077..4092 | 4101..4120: -0.47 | 4.86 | 4.94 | 4.69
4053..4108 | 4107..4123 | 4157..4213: 0.56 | 4.81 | 4.59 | 4.64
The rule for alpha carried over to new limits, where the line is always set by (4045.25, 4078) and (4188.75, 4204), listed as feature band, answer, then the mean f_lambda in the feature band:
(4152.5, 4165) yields 0.060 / 4.47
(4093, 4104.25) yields 0.060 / 4.58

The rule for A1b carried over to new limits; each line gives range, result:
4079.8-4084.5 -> 4.88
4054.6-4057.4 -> 4.87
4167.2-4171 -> 4.77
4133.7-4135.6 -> 3.45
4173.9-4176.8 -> 4.84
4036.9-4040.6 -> 4.77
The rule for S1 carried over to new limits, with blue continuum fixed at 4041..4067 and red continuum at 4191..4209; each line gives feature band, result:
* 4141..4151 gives 0.91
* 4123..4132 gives 3.25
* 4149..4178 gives 0.48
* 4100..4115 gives 0.08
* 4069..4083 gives -0.25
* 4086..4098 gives 0.18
